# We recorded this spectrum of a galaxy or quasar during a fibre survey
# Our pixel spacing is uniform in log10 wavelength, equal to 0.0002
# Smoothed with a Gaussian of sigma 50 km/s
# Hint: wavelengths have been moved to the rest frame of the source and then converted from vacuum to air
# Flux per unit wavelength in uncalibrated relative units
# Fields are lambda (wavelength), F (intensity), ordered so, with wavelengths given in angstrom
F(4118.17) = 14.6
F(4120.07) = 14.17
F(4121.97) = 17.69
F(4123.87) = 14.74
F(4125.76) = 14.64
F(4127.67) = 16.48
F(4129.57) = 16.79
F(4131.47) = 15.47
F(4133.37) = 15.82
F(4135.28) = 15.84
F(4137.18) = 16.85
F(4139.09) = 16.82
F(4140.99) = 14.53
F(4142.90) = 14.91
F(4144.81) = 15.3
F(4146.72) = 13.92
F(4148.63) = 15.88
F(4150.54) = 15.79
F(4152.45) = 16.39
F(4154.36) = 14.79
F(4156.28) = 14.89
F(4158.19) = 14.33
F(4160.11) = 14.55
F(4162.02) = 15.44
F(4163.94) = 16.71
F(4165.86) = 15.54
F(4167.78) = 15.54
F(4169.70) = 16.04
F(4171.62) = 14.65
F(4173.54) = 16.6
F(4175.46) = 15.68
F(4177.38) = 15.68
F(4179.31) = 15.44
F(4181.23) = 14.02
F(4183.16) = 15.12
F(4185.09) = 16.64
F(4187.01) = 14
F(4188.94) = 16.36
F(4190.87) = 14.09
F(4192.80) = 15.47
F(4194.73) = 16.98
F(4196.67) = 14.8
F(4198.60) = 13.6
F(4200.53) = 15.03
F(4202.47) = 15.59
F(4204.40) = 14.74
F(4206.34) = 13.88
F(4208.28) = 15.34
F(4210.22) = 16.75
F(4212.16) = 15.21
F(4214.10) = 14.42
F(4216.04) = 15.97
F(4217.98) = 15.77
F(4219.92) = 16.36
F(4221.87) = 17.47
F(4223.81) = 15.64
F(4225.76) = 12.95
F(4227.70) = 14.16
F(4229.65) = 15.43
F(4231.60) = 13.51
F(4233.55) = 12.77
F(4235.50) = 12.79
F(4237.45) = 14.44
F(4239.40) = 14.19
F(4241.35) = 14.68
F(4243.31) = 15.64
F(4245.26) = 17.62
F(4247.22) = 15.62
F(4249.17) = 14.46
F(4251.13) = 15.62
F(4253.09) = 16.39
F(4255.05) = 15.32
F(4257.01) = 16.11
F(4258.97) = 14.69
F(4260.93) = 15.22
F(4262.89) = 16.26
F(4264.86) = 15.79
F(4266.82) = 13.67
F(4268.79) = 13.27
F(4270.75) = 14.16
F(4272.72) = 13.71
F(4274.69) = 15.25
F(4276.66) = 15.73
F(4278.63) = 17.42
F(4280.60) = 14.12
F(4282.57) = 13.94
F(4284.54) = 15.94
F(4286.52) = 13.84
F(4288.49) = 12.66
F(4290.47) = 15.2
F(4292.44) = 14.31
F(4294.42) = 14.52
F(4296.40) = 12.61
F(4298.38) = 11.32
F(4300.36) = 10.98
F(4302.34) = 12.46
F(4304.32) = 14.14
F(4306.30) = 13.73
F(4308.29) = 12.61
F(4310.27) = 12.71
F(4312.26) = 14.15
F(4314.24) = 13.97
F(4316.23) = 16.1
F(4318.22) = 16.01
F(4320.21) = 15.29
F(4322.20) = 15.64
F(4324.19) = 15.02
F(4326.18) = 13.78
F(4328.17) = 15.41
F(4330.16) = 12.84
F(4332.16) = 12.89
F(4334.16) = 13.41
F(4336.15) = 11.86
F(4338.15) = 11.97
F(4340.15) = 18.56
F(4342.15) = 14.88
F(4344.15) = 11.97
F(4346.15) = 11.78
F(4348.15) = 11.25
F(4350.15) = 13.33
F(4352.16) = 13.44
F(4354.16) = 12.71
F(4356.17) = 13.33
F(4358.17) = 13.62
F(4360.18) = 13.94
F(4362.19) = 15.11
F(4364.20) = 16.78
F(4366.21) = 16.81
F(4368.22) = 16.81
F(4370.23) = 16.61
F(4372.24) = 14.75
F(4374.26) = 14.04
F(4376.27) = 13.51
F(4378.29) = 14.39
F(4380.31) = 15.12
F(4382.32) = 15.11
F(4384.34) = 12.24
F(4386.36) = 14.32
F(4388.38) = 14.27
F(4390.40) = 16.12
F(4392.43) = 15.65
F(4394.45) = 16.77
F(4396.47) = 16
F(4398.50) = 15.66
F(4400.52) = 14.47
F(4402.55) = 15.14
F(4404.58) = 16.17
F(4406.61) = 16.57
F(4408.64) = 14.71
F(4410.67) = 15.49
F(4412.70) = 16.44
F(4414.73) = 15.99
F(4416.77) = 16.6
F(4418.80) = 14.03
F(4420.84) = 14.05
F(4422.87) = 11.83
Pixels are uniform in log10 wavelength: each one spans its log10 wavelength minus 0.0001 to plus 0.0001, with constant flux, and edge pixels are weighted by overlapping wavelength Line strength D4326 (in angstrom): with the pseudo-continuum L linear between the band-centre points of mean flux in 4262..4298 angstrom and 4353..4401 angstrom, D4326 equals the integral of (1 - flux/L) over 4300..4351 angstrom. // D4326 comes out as 3.3 angstrom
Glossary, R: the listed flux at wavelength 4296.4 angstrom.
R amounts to 12.61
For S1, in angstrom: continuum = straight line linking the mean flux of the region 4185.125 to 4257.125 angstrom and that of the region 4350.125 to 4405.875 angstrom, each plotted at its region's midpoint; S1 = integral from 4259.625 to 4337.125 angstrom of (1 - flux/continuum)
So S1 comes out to 4.4 angstrom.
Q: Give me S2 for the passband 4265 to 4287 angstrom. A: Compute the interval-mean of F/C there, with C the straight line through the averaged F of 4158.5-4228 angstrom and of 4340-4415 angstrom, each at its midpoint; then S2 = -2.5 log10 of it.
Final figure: 0.03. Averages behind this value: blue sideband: 15.3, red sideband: 14.8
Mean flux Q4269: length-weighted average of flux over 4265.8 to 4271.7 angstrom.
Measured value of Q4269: 13.7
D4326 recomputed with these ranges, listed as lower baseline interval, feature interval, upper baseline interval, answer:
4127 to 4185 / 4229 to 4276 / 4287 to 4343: -1.0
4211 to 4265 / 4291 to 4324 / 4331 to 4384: 1.6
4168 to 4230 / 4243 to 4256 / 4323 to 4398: -0.7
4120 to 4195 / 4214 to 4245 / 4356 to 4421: 1.2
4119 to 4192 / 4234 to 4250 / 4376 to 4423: 0.5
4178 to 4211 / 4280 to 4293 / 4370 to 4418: 0.8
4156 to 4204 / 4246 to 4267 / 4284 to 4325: -1.5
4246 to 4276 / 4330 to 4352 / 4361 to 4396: 2.9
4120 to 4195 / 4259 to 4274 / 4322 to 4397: 0.3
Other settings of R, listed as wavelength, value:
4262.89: 16.26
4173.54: 16.6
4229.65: 15.43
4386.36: 14.32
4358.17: 13.62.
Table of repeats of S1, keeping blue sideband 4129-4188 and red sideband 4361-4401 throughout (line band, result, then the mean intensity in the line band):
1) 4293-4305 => 2.1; 12.7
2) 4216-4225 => -0.5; 16.2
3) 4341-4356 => 2.4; 12.9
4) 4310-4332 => 1.0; 14.6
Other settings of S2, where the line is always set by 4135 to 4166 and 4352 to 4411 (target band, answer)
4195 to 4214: 0.02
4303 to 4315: 0.12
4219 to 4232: 0.01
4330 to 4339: 0.20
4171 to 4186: -0.01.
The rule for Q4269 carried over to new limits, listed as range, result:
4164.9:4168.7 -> 15.5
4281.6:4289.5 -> 14.1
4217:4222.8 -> 16.5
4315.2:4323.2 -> 15.7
